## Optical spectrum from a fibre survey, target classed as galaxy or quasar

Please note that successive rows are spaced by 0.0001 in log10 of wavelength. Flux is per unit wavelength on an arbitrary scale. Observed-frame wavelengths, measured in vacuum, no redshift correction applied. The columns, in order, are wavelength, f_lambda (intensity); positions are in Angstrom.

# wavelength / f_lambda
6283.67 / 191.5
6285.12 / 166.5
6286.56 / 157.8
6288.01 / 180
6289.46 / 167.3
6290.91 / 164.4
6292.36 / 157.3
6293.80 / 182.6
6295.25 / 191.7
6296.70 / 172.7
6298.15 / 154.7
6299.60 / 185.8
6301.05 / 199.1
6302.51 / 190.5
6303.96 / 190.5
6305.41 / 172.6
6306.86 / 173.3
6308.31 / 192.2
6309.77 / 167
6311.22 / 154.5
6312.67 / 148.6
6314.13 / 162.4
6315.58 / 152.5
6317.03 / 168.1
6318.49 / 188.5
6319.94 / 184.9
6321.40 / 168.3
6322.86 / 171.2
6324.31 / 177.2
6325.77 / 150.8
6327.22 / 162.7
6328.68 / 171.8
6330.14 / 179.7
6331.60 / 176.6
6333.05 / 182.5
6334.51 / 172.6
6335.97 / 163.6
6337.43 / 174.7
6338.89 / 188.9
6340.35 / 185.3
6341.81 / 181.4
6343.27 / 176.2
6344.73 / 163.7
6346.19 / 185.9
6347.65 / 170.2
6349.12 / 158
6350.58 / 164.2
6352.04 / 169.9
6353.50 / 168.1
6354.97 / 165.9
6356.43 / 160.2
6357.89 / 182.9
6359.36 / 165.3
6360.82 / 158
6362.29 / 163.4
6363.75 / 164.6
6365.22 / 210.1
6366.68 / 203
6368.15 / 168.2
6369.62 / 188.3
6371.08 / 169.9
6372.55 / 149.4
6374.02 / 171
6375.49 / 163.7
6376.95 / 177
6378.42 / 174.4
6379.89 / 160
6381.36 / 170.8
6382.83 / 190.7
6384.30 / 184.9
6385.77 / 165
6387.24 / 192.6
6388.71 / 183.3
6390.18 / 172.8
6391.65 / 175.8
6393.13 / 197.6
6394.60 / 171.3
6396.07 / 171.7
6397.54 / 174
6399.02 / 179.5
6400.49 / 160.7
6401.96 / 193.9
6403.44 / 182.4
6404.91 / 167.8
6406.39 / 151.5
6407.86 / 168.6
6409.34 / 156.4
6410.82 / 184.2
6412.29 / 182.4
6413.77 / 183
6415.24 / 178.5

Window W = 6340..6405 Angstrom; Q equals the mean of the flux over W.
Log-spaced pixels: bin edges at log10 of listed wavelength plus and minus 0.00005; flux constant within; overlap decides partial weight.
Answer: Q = 175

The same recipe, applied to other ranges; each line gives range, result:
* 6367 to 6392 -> 174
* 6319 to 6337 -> 172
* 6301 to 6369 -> 173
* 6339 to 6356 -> 172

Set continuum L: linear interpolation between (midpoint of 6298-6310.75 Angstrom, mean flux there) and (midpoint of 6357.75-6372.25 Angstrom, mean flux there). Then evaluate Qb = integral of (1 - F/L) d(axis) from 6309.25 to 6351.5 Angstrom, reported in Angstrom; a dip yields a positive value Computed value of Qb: 2.0 Angstrom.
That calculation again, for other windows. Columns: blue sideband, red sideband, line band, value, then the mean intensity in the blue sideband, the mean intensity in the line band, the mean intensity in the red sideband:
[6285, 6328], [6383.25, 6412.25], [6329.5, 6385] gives 0.1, 172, 174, 176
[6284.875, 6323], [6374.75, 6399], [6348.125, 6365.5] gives 0.7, 173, 168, 177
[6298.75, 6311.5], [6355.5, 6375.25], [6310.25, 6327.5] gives 1.3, 181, 166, 173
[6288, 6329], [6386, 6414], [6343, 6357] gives 0.5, 172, 168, 176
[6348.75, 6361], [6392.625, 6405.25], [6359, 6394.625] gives -0.8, 167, 176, 178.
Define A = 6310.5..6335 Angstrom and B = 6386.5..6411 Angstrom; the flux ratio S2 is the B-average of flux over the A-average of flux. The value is 1.04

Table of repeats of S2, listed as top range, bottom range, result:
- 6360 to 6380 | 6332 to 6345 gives 0.98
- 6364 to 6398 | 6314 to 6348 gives 1.02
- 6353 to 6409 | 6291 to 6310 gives 0.97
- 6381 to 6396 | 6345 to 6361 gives 1.07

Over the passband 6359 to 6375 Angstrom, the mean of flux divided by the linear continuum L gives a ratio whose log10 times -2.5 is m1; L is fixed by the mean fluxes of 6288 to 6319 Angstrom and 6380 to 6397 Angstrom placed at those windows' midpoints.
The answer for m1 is 0.02 mag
